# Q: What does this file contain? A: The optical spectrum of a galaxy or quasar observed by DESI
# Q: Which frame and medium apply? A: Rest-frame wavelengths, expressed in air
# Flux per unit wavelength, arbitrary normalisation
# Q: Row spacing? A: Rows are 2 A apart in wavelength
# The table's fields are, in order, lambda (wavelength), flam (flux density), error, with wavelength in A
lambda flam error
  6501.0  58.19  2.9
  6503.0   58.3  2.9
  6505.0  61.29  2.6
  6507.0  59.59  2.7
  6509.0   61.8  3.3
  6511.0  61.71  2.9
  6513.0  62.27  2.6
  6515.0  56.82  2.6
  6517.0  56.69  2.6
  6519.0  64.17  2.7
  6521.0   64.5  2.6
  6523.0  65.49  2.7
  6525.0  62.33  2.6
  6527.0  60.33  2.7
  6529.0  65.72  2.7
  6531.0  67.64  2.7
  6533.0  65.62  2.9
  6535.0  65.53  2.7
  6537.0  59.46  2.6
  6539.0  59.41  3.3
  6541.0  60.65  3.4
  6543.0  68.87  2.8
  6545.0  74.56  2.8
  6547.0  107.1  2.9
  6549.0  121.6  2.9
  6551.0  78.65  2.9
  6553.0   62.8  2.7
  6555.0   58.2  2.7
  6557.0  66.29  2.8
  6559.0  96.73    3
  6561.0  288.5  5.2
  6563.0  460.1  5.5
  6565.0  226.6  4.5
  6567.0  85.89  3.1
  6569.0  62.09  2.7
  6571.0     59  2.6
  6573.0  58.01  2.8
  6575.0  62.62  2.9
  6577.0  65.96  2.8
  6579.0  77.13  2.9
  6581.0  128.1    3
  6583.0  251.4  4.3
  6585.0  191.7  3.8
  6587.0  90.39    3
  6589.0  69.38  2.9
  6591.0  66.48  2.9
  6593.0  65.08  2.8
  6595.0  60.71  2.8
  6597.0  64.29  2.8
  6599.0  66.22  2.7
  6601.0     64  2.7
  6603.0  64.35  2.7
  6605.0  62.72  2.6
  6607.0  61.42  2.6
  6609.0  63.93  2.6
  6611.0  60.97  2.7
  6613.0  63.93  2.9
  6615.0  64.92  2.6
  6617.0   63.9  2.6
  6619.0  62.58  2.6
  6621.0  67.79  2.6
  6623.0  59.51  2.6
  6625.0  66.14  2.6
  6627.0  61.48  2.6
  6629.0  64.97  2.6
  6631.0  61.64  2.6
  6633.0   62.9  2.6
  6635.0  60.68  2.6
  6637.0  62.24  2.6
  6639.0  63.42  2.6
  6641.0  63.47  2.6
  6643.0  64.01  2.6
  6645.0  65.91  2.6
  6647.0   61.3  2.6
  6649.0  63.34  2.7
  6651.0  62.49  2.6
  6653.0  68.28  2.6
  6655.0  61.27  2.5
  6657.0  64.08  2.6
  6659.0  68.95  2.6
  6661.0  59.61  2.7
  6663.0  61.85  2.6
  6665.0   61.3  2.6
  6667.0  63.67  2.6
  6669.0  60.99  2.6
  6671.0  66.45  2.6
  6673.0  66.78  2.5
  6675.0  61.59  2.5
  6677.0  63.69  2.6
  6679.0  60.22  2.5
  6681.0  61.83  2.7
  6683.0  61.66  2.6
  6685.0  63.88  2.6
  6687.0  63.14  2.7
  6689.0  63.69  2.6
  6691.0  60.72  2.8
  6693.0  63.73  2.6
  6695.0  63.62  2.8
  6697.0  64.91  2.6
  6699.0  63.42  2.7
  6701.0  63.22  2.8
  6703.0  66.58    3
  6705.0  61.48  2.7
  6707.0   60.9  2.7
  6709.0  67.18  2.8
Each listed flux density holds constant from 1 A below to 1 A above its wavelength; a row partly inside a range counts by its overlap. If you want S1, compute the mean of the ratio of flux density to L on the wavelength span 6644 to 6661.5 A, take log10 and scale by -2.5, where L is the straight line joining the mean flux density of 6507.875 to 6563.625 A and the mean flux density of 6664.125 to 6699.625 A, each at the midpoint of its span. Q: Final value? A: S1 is 0.067 mag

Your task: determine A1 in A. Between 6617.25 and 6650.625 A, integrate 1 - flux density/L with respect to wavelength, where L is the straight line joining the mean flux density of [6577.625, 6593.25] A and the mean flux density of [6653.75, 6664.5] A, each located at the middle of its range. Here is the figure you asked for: 7.5 A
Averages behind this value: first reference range 119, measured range 63.2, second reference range 63.2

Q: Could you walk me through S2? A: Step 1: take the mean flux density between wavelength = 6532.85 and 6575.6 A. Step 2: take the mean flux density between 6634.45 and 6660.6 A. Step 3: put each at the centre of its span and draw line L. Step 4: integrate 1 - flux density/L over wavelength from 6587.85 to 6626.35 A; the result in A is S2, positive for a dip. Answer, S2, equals 8.6 A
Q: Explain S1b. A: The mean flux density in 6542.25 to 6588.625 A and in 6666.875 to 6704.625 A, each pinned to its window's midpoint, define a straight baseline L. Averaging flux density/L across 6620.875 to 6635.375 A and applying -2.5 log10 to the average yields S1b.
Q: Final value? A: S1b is 0.41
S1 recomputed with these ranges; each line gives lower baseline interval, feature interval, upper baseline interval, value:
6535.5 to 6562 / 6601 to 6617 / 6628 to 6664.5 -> 0.174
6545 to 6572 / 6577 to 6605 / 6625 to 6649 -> 0.129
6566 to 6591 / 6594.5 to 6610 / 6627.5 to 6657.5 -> 0.323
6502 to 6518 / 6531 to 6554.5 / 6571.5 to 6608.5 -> -0.050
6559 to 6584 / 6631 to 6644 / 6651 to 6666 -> 0.320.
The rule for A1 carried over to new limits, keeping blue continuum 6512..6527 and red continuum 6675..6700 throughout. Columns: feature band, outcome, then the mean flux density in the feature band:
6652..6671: -0.26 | 63.5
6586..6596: -1.33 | 70.4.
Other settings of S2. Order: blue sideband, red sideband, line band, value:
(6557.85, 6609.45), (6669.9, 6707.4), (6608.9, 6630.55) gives 7.2 A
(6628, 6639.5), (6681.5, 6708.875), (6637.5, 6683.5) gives -0.3 A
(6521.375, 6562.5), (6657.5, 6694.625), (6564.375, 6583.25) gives -4.3 A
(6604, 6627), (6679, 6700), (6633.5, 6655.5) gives -0.1 A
